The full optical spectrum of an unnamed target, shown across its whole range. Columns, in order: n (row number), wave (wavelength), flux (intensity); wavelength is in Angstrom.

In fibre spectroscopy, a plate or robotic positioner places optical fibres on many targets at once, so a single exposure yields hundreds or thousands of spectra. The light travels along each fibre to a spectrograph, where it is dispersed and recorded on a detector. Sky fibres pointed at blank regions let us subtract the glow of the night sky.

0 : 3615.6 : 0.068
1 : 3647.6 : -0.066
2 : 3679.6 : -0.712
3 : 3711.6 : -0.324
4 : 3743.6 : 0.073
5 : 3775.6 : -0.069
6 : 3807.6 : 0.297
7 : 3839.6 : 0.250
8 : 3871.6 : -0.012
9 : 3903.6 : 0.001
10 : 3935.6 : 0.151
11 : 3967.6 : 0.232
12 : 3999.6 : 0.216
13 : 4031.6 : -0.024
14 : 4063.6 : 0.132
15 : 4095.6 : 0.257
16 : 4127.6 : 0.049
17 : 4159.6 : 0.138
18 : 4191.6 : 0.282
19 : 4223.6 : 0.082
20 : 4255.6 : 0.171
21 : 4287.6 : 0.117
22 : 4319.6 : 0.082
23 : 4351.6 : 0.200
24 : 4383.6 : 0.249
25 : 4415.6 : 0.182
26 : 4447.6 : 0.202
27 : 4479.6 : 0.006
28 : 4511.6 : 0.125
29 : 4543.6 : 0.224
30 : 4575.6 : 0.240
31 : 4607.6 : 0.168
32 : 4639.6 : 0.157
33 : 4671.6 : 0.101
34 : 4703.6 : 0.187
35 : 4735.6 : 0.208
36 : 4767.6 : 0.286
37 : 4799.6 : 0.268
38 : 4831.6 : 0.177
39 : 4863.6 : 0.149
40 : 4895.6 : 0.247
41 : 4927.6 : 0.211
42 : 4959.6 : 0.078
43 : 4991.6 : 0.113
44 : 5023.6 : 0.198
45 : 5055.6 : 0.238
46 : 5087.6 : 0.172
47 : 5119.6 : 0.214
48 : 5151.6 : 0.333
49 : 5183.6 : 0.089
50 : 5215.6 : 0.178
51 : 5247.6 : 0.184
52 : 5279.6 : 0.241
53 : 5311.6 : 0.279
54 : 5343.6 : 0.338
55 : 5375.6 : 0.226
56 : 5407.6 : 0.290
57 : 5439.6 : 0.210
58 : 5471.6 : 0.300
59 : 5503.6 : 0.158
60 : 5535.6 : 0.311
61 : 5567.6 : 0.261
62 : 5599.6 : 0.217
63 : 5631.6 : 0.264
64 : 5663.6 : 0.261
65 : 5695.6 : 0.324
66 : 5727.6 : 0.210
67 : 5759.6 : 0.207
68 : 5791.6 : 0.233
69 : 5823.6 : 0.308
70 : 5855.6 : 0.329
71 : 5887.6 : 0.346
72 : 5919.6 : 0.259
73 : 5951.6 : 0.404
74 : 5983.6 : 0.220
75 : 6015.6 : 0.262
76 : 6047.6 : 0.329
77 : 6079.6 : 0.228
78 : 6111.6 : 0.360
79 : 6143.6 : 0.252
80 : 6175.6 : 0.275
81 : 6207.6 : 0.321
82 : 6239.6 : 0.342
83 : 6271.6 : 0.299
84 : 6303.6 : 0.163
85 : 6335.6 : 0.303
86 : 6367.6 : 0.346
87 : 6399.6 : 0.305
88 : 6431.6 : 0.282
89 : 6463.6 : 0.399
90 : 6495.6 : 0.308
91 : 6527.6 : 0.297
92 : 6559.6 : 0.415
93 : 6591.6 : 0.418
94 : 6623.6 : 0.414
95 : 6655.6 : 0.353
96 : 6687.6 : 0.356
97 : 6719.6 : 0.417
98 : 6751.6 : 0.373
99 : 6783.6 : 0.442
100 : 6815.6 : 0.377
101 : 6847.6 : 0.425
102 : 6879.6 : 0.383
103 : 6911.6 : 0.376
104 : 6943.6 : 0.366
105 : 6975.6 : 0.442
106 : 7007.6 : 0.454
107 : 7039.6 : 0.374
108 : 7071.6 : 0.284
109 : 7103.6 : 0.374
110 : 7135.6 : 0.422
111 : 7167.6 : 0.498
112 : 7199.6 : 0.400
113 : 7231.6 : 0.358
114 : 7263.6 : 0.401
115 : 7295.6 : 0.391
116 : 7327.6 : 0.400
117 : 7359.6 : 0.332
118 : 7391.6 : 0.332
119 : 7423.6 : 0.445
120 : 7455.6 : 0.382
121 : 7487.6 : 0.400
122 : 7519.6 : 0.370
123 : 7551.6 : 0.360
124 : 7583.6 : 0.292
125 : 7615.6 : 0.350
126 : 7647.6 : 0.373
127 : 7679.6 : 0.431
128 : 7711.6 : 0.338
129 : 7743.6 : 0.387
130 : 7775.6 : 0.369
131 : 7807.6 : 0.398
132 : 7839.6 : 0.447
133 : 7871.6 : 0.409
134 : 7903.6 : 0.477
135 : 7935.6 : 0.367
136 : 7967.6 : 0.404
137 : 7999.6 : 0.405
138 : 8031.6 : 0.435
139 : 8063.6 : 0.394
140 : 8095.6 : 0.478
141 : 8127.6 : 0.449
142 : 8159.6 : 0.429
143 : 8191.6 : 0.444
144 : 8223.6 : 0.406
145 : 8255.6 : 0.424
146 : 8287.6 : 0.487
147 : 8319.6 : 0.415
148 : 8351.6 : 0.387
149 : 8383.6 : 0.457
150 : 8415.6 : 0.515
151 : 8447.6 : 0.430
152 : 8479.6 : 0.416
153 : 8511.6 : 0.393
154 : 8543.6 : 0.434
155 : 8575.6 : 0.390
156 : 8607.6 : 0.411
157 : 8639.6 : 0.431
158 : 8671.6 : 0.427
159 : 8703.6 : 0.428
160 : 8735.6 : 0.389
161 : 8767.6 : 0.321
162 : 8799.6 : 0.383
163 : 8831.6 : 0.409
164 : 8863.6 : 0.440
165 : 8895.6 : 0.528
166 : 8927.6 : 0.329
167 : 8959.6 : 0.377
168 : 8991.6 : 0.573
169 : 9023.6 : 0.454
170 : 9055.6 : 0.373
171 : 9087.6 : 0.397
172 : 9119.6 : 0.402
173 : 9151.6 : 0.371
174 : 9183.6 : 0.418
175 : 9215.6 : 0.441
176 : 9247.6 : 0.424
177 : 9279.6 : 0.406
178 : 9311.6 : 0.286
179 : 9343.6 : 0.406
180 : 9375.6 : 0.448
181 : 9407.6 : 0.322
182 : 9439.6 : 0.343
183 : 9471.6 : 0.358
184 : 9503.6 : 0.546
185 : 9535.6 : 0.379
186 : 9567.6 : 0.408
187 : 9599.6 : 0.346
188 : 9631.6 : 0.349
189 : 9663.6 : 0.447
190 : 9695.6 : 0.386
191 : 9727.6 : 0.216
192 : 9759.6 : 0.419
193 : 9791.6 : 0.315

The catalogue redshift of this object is 0.454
